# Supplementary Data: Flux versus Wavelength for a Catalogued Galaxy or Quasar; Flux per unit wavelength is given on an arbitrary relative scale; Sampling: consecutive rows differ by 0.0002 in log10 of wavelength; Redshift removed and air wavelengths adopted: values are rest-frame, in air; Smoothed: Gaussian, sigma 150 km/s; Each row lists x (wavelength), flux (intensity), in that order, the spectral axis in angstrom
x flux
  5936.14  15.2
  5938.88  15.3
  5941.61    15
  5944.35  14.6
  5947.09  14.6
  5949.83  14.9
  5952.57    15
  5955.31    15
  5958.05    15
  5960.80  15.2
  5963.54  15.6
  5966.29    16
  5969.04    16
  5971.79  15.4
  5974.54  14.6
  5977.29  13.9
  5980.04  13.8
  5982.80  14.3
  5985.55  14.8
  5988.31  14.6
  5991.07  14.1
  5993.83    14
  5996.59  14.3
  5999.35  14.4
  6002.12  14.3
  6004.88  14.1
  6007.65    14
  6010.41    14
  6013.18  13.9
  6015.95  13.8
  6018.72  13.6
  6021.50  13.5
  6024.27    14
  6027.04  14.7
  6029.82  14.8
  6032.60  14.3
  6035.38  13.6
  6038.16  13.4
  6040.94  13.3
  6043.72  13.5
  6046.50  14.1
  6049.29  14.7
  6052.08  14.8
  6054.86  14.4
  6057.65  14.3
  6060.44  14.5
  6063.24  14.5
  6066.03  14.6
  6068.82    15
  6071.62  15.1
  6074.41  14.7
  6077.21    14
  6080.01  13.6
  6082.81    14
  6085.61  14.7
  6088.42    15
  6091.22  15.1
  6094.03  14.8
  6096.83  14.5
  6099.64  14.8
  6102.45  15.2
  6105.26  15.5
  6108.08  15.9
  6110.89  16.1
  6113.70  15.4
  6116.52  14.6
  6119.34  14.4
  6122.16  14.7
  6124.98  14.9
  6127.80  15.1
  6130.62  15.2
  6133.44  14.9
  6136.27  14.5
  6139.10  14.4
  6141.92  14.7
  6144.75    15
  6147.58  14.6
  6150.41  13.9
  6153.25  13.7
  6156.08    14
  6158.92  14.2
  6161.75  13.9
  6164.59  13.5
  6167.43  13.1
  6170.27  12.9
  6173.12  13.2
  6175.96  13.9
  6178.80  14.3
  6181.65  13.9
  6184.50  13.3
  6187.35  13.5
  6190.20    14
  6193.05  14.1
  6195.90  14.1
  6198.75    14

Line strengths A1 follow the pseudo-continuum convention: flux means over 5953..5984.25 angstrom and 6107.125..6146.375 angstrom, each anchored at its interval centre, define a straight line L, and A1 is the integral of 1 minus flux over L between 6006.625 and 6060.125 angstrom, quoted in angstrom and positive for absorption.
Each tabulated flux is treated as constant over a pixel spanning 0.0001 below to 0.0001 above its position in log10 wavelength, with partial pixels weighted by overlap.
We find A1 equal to 3.3 angstrom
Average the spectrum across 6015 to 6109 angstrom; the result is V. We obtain 14.4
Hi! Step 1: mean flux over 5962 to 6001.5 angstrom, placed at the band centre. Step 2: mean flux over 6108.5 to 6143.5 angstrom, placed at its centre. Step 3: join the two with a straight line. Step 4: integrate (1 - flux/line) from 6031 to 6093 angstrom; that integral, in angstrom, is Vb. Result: 2.1 angstrom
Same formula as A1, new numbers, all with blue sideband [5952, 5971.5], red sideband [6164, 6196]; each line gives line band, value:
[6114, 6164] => -1.9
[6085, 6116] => -1.9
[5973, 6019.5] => 3.0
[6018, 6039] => 1.2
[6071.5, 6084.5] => 0.2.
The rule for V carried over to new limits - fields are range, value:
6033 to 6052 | 13.9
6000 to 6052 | 14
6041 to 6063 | 14.3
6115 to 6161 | 14.5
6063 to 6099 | 14.6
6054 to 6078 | 14.6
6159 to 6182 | 13.6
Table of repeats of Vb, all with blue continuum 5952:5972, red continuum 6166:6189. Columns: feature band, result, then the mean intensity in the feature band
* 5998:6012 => 0.8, 14.2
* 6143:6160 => -0.6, 14.2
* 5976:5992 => 1.0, 14.3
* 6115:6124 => -0.4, 14.6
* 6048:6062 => 0.1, 14.5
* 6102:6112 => -1.1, 15.7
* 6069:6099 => -0.5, 14.6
